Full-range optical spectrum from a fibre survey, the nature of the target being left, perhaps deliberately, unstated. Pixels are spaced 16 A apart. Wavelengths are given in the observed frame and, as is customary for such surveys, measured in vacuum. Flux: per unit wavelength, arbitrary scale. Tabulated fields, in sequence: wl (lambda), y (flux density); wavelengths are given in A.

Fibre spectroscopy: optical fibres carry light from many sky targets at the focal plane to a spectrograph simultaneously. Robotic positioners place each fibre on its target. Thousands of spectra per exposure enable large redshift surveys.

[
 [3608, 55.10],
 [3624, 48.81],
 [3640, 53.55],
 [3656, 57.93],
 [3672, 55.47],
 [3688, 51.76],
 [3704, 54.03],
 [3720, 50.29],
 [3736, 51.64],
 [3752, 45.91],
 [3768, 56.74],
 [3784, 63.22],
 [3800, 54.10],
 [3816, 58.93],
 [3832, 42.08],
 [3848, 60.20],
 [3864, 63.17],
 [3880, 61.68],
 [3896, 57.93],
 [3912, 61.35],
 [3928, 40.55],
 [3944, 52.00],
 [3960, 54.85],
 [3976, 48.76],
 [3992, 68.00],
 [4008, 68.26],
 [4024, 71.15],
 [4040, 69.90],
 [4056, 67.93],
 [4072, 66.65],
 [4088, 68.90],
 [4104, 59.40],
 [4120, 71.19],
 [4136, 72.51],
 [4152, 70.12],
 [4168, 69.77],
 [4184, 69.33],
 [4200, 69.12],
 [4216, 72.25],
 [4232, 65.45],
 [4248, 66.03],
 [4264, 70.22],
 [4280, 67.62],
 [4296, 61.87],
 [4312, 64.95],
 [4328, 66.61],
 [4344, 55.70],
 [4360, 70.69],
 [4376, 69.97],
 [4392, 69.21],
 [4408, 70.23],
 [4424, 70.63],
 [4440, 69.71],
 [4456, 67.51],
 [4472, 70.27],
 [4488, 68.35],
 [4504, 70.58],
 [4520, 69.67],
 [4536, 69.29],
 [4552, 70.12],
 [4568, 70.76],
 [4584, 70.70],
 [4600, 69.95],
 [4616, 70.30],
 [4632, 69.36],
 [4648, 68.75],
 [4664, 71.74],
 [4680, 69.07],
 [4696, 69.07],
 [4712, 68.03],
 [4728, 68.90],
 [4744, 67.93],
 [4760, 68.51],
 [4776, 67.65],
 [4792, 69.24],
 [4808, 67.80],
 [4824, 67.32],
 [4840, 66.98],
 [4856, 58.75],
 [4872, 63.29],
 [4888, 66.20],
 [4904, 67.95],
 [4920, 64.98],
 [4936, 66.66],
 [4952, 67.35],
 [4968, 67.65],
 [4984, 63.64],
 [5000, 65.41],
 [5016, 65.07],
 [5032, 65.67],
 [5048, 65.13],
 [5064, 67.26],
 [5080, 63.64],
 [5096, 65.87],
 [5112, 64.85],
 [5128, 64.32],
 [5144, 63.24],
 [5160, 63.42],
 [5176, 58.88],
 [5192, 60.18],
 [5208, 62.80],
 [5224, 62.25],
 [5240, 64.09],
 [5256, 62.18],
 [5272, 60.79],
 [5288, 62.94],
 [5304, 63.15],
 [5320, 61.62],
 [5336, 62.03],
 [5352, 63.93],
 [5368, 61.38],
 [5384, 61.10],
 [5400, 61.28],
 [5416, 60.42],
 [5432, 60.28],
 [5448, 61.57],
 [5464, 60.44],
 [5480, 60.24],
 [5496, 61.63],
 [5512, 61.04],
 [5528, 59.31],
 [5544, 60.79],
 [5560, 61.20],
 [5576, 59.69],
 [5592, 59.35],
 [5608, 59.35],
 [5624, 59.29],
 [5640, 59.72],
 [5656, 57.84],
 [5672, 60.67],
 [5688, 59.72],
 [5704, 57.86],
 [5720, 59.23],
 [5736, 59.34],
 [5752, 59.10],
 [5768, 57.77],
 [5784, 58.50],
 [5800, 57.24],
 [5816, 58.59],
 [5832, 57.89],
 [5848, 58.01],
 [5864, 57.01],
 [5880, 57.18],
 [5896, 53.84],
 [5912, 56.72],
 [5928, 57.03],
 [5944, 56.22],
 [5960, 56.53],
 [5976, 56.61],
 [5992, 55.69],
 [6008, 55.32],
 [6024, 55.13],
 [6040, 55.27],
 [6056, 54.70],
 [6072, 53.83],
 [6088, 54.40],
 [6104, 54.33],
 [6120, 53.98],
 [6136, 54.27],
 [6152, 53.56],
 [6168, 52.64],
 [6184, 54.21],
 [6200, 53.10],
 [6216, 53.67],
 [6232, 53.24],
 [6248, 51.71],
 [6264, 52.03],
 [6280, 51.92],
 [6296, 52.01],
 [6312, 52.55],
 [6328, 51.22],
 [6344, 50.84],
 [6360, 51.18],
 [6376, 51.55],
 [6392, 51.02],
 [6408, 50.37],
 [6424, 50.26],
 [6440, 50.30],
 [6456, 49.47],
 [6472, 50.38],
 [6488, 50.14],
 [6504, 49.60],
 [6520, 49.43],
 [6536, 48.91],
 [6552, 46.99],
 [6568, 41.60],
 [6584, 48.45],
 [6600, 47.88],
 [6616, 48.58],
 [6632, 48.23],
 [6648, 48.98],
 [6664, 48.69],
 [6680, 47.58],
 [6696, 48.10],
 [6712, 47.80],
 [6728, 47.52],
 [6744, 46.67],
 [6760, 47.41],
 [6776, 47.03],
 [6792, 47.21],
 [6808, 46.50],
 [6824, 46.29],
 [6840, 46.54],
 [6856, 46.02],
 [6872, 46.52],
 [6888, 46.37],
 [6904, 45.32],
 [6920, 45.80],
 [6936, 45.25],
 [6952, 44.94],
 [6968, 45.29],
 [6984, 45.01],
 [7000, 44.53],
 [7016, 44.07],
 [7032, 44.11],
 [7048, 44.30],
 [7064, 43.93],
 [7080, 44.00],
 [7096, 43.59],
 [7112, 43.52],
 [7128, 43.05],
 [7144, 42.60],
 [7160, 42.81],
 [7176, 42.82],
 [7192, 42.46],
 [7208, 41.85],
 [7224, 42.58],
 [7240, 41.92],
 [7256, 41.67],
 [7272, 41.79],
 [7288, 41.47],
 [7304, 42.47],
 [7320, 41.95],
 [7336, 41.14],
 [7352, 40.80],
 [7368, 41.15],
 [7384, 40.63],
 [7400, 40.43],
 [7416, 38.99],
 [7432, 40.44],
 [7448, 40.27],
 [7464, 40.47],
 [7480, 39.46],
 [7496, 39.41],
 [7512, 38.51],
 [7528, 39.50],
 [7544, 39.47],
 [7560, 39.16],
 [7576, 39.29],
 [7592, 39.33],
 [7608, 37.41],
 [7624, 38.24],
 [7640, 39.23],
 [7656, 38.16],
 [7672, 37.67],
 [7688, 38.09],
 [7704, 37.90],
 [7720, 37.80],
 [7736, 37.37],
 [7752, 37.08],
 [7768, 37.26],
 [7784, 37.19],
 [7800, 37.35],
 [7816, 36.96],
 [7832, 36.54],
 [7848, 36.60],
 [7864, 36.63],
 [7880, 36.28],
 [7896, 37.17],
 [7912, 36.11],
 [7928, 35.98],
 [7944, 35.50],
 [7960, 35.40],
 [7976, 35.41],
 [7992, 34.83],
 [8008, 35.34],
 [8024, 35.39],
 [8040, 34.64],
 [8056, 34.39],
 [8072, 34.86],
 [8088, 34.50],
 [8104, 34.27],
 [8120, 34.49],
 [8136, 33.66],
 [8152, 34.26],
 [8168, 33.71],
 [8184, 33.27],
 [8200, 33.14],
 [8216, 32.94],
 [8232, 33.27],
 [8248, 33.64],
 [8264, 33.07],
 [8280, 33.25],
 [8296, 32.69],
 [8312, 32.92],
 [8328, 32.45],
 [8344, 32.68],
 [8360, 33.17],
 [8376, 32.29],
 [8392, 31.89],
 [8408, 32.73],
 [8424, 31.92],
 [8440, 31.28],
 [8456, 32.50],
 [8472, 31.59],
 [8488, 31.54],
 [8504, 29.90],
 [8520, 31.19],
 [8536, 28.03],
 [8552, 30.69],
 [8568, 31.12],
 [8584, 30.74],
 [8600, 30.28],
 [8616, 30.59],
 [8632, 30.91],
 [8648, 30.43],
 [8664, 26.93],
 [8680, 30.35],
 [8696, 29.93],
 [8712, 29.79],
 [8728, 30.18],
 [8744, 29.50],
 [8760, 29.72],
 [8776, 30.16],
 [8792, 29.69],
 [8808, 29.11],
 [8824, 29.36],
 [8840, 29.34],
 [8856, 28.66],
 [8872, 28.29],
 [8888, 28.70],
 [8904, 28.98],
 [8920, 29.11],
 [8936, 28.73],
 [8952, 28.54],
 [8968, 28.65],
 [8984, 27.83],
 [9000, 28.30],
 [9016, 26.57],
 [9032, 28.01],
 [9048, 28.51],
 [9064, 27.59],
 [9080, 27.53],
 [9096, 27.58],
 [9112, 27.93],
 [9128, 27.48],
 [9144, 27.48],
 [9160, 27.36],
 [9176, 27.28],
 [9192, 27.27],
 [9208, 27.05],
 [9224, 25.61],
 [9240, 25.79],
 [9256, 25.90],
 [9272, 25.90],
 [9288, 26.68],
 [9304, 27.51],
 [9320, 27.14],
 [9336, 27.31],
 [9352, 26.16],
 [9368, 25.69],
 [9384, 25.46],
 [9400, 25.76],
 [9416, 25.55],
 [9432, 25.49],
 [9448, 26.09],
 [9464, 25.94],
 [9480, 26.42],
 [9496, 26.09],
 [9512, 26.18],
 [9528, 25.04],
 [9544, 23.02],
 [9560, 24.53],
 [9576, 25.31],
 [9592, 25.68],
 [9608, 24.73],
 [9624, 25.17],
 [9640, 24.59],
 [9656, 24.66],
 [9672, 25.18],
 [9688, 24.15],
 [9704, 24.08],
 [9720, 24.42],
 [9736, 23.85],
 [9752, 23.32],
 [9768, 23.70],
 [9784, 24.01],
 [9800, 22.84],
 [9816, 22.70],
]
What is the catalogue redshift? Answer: 0.00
